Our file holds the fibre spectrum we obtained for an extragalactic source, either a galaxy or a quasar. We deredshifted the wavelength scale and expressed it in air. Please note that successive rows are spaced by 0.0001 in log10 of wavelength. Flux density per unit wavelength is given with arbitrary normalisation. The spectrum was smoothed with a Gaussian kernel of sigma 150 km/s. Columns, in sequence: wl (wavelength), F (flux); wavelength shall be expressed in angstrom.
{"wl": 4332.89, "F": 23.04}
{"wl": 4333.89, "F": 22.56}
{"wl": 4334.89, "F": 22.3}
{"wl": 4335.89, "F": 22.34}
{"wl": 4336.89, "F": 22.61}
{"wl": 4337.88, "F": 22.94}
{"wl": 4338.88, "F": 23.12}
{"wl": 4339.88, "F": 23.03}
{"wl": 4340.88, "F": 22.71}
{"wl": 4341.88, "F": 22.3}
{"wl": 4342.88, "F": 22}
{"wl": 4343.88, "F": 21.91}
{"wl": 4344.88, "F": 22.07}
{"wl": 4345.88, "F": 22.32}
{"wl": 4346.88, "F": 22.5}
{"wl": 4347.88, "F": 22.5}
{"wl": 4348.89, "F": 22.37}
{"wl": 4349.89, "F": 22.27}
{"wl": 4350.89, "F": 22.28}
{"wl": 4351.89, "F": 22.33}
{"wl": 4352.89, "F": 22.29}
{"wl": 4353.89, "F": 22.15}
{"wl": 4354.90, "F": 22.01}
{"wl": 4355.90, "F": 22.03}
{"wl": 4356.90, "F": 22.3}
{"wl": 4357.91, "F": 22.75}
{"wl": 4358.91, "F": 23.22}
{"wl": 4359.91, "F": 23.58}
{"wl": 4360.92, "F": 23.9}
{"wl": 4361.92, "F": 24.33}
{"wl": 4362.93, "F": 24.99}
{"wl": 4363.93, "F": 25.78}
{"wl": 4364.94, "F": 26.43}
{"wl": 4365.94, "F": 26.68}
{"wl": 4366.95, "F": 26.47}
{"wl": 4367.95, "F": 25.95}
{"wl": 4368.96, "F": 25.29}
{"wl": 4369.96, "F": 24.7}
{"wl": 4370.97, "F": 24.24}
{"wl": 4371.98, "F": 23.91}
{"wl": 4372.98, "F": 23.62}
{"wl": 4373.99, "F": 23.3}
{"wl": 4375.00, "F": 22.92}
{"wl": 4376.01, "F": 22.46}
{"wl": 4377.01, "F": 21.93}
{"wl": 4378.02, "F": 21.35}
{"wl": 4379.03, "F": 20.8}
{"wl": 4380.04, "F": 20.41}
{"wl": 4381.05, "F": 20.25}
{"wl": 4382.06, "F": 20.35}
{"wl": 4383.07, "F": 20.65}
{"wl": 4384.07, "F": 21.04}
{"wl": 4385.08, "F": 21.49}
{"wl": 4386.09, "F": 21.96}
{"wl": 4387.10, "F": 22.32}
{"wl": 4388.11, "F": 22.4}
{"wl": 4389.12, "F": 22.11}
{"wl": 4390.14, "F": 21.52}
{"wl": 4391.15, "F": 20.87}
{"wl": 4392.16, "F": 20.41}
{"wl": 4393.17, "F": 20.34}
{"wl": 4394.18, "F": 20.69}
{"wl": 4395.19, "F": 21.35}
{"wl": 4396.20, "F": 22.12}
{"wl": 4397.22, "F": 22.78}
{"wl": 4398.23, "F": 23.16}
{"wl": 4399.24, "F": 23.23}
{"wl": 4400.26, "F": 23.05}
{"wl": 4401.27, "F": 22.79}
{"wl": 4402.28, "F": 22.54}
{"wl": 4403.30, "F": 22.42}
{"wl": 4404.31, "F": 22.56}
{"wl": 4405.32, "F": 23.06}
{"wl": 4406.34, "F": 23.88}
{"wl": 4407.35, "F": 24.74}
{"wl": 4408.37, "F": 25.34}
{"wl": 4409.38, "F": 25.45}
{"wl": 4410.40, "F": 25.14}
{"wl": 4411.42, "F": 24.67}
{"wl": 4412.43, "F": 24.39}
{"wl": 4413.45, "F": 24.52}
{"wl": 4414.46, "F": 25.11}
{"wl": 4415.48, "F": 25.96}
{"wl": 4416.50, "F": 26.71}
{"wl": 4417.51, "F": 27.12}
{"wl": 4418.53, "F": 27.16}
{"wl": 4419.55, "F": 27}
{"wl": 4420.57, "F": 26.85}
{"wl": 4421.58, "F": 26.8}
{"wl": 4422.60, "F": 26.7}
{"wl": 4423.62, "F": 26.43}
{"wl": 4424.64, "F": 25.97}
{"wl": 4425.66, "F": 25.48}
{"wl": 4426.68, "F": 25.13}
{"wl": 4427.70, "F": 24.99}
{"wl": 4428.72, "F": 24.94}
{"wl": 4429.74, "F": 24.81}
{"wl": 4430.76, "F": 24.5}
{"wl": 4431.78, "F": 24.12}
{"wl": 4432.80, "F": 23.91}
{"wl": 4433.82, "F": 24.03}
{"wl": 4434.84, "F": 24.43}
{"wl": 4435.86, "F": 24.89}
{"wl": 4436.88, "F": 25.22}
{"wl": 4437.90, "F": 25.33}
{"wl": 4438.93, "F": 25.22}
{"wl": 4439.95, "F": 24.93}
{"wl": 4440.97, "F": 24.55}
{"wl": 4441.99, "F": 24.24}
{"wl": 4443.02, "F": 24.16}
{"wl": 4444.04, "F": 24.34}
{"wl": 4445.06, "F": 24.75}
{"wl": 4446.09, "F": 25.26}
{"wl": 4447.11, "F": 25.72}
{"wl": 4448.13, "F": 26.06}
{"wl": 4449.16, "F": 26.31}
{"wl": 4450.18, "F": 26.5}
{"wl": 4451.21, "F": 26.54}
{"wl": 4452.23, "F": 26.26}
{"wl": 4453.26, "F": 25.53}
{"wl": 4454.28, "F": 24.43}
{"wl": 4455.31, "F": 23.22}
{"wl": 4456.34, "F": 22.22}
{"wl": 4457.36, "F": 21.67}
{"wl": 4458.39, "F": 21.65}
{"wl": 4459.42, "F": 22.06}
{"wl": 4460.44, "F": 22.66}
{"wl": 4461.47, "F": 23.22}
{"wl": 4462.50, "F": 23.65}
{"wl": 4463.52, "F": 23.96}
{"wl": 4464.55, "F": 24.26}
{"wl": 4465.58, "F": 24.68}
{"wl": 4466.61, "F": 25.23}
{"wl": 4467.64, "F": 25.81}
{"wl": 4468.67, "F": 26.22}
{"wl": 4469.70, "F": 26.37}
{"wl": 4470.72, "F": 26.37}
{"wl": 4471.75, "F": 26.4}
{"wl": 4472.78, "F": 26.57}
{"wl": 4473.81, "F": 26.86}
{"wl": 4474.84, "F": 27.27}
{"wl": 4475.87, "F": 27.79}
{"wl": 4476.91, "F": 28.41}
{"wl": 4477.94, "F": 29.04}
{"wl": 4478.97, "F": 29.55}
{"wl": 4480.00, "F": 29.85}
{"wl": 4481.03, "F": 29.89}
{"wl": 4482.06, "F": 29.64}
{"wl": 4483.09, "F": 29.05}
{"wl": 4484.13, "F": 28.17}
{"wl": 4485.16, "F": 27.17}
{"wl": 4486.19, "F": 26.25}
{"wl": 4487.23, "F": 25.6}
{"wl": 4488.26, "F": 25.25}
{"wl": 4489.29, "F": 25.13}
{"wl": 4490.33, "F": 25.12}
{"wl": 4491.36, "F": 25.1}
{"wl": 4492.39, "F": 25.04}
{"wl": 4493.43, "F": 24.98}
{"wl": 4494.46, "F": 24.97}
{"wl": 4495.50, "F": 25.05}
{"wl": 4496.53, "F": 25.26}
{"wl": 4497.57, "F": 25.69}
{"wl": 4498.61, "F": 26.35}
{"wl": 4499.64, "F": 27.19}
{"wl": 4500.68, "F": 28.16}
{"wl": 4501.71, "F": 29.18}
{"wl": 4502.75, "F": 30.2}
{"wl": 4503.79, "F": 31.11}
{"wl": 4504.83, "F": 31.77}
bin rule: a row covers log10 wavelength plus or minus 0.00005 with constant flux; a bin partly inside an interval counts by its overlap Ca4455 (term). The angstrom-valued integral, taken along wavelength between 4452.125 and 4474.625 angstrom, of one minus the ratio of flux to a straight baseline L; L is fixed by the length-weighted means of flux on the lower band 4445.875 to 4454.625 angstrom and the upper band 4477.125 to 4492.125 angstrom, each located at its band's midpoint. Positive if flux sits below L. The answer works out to 1.70 angstrom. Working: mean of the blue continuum 25.9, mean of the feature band 24.5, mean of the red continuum 27.5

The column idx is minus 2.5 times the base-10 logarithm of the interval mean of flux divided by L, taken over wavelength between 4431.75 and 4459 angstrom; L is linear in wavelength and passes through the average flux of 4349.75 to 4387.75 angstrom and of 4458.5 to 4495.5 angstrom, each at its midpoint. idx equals 0.03 mag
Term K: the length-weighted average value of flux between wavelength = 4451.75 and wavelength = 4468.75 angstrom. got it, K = 23.9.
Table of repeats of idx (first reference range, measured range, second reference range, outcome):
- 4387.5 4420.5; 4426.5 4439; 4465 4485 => 0.02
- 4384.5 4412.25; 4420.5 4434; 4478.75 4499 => -0.06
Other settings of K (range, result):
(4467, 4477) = 26.7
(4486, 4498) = 25.3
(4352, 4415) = 23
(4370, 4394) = 21.8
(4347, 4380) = 23.4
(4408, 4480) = 25.4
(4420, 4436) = 25.3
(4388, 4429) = 24.1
